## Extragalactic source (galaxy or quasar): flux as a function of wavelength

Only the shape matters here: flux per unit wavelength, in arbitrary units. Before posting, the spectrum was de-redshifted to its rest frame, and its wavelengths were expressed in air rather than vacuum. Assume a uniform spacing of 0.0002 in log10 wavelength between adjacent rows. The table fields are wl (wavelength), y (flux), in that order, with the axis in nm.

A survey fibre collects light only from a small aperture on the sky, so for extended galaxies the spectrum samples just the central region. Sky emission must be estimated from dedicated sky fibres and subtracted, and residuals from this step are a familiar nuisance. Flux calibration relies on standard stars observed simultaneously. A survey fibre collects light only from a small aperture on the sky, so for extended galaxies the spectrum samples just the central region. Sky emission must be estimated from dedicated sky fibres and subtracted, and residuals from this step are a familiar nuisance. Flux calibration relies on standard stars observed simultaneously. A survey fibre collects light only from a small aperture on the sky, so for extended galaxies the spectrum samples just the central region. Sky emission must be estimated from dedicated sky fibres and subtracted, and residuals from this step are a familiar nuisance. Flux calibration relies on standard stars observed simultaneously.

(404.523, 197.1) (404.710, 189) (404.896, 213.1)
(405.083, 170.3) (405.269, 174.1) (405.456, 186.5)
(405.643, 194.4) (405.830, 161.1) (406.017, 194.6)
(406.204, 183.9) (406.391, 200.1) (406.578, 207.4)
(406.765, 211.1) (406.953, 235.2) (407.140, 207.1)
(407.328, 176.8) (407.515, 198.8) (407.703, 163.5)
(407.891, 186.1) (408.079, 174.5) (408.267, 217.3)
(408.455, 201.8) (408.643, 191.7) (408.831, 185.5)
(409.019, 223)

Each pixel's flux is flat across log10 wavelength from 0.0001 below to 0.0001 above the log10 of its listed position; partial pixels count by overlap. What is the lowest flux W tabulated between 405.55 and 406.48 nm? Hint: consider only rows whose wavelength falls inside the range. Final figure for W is 161.1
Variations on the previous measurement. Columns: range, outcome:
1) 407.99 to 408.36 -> 174.5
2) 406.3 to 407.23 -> 200.1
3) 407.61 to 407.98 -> 163.5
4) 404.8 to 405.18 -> 170.3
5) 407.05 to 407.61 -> 176.8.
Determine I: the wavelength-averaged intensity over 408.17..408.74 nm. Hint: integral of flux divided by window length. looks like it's 203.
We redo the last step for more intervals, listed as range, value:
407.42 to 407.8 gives 181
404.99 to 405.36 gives 172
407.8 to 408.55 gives 195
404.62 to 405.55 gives 187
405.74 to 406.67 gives 190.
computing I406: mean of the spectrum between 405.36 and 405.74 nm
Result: 190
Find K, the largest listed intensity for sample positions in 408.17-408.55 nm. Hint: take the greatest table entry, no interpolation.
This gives 217.3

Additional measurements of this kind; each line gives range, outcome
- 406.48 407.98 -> 235.2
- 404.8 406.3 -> 213.1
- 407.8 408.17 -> 186.1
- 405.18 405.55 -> 186.5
